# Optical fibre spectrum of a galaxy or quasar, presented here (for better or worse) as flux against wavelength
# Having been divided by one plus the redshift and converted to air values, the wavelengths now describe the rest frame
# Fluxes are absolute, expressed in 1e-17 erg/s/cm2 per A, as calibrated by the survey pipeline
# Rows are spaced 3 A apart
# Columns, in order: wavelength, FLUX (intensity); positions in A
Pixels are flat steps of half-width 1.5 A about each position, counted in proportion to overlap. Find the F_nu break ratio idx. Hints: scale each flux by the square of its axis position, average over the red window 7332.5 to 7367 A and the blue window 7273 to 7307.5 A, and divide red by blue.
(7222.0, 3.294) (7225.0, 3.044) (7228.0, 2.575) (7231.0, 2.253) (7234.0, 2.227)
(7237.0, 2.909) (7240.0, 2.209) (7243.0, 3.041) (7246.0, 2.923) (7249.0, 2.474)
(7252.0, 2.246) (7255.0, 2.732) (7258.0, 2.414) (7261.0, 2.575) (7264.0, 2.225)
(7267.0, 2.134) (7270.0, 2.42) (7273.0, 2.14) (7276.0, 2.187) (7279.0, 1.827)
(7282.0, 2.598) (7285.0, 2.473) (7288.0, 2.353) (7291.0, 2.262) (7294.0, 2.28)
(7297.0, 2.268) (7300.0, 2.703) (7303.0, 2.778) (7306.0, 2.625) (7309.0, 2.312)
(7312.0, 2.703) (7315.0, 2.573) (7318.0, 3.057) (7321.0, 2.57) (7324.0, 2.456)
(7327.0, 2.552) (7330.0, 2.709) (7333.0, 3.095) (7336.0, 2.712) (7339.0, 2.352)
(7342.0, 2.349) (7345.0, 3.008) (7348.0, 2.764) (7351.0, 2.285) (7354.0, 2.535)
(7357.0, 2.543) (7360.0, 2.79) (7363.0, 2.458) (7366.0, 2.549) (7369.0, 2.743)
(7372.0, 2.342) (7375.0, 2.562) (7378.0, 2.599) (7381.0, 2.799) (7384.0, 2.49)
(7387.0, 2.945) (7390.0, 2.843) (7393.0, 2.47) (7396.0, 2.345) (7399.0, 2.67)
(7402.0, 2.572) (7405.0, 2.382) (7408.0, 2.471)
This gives 1.11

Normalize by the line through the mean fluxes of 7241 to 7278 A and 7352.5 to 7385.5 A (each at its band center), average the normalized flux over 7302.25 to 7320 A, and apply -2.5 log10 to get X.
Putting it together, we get -0.065 mag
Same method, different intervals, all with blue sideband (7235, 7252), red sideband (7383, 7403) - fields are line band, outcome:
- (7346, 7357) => 0.03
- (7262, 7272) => 0.17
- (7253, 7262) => 0.04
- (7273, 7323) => 0.08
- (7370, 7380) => 0.04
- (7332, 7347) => -0.02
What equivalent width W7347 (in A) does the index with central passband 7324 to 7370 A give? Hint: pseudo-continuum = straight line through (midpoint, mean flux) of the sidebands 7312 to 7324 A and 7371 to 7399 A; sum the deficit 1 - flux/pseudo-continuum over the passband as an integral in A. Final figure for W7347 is 0.6 A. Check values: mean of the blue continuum 2.69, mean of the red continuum 2.61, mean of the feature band 2.62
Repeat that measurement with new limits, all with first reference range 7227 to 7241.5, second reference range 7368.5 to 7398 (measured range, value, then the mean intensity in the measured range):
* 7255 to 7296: 2.7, 2.31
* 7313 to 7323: -0.7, 2.72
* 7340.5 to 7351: -0.3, 2.65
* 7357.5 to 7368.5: -0.1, 2.61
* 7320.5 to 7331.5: -0.1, 2.57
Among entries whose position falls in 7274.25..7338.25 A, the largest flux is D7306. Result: 3.095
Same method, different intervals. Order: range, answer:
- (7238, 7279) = 3.041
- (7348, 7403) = 2.945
